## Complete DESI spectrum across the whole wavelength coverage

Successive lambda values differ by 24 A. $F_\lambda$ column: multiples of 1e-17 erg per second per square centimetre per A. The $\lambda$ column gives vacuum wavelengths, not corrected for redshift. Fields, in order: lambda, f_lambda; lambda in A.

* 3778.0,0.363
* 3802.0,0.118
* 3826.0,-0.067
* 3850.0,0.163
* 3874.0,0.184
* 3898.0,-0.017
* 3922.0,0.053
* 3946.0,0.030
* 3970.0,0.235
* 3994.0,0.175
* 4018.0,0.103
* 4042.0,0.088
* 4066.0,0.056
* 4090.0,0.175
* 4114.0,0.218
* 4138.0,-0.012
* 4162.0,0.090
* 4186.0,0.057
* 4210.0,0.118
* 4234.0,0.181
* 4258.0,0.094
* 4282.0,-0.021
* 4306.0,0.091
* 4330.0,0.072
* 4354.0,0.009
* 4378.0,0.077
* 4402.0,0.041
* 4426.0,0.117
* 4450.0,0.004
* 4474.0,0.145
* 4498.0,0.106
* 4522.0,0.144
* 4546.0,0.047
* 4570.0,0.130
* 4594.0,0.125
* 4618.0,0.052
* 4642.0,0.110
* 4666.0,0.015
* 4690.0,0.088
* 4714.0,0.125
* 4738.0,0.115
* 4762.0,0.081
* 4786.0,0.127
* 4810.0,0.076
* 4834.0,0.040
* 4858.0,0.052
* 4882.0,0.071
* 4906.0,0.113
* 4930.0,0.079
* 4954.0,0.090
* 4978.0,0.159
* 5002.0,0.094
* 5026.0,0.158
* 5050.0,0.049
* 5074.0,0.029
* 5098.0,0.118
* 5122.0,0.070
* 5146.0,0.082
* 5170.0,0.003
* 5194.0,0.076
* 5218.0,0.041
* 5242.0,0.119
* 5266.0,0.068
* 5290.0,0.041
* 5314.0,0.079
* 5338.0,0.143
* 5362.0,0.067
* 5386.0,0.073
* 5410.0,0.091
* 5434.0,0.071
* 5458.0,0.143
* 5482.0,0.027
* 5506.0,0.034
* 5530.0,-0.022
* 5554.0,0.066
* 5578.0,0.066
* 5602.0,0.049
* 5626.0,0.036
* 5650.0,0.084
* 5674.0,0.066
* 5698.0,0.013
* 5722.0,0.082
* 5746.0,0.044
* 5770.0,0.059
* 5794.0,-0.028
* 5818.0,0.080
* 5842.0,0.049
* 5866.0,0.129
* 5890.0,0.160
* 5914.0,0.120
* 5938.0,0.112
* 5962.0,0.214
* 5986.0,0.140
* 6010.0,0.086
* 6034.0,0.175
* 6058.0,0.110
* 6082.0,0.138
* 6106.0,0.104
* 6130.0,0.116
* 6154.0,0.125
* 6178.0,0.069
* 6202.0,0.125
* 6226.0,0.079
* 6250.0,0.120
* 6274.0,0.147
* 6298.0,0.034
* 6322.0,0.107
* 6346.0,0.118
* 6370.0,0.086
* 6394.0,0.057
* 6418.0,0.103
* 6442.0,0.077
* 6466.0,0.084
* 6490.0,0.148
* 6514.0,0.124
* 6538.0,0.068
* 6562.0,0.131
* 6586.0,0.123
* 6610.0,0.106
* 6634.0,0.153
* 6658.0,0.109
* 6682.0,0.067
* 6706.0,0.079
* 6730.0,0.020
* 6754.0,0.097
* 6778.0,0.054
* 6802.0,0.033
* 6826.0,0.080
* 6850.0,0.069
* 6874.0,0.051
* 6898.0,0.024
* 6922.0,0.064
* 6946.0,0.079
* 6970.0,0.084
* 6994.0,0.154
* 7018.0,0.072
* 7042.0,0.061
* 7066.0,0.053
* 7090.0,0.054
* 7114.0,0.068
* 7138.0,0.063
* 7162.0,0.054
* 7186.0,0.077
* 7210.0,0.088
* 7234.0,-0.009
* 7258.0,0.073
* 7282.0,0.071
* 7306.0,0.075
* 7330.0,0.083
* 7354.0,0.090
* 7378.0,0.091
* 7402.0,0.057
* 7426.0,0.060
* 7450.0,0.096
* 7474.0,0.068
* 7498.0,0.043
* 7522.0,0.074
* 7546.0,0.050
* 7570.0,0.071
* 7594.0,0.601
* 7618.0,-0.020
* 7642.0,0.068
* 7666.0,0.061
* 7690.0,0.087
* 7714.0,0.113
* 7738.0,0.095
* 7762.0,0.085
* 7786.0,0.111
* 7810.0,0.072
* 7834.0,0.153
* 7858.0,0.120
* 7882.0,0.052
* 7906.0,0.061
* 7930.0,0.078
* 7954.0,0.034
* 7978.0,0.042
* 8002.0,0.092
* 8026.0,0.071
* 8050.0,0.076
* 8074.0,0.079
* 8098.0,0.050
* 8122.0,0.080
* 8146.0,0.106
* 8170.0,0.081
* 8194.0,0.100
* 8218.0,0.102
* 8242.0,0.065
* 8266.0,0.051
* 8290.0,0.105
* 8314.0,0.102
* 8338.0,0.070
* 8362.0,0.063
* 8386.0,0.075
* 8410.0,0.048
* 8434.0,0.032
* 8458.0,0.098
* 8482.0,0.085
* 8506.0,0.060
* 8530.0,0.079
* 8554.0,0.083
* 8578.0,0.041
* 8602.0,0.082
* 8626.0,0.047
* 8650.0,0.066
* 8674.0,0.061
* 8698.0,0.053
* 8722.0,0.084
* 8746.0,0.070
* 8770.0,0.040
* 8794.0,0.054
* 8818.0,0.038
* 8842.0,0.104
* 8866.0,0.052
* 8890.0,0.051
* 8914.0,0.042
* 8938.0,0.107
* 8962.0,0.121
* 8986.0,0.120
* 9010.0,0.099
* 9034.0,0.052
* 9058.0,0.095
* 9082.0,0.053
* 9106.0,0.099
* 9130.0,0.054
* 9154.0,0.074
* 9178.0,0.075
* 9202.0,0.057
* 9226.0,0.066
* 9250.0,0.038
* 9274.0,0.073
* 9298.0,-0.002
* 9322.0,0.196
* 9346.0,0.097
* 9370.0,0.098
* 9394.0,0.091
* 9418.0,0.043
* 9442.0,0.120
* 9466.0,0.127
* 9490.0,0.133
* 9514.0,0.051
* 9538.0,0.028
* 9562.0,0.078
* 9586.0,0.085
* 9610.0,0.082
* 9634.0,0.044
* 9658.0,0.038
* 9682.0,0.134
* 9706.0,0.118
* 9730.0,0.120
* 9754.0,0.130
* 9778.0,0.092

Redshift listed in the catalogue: 1.04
